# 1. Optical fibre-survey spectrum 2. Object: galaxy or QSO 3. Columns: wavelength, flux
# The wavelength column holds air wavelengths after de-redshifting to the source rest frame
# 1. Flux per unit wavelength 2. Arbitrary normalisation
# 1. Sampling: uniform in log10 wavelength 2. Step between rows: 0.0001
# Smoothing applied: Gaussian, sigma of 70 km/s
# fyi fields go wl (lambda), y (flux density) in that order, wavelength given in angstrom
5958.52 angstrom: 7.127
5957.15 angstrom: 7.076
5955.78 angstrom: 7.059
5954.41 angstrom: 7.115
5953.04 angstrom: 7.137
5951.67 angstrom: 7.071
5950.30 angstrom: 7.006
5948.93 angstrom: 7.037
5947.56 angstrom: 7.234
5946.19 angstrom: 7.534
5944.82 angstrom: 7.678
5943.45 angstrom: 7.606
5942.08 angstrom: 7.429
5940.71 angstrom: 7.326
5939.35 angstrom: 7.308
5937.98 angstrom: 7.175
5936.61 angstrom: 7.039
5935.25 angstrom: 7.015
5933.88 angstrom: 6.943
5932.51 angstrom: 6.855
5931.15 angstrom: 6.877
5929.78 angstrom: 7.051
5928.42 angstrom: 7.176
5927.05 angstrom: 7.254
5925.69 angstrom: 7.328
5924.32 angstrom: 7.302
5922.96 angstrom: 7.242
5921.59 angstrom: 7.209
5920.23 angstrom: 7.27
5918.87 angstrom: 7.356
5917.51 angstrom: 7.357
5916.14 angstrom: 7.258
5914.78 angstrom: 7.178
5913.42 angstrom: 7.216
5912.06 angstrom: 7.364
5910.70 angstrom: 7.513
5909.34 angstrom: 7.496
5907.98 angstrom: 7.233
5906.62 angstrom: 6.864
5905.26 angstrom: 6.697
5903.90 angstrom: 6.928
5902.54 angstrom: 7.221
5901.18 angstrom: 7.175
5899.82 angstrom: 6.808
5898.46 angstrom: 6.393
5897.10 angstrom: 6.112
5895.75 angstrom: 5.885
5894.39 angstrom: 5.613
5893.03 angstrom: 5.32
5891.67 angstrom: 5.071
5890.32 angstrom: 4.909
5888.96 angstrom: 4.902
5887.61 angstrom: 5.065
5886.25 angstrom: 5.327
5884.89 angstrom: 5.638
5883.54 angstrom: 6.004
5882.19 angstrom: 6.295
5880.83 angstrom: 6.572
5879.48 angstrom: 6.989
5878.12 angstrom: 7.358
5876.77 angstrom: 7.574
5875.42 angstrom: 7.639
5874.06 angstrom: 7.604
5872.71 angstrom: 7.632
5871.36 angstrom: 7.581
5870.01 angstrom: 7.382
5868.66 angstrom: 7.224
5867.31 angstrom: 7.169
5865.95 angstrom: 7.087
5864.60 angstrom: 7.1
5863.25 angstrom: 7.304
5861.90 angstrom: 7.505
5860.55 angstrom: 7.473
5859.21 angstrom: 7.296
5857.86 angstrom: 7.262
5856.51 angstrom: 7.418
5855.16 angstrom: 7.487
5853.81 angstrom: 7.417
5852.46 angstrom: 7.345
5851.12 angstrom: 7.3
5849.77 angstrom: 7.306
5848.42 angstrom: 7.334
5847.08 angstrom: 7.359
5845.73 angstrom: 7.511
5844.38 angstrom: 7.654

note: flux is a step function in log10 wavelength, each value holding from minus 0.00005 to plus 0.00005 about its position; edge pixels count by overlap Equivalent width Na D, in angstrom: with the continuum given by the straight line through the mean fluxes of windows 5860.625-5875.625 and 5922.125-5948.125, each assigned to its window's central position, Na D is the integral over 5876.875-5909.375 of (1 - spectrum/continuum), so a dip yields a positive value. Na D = 4.8 angstrom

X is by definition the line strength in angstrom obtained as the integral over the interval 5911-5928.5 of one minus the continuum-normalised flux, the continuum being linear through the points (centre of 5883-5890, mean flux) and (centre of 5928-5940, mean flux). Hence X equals -2.00 angstrom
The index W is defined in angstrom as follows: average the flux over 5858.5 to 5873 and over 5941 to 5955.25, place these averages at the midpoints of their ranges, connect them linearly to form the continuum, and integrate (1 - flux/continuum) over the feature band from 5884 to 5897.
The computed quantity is 3.5 angstrom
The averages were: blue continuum 7.34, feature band 5.35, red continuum 7.28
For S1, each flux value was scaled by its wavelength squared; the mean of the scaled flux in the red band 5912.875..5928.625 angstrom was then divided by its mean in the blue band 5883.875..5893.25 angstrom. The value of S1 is 1.41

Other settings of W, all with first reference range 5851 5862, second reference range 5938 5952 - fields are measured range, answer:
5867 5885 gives 0.7 angstrom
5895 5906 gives 1.1 angstrom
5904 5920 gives 0.3 angstrom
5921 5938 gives 0.5 angstrom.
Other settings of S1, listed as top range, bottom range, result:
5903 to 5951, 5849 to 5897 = 1.09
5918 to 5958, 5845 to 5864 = 1.00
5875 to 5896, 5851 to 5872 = 0.82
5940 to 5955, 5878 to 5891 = 1.27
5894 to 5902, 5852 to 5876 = 0.87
